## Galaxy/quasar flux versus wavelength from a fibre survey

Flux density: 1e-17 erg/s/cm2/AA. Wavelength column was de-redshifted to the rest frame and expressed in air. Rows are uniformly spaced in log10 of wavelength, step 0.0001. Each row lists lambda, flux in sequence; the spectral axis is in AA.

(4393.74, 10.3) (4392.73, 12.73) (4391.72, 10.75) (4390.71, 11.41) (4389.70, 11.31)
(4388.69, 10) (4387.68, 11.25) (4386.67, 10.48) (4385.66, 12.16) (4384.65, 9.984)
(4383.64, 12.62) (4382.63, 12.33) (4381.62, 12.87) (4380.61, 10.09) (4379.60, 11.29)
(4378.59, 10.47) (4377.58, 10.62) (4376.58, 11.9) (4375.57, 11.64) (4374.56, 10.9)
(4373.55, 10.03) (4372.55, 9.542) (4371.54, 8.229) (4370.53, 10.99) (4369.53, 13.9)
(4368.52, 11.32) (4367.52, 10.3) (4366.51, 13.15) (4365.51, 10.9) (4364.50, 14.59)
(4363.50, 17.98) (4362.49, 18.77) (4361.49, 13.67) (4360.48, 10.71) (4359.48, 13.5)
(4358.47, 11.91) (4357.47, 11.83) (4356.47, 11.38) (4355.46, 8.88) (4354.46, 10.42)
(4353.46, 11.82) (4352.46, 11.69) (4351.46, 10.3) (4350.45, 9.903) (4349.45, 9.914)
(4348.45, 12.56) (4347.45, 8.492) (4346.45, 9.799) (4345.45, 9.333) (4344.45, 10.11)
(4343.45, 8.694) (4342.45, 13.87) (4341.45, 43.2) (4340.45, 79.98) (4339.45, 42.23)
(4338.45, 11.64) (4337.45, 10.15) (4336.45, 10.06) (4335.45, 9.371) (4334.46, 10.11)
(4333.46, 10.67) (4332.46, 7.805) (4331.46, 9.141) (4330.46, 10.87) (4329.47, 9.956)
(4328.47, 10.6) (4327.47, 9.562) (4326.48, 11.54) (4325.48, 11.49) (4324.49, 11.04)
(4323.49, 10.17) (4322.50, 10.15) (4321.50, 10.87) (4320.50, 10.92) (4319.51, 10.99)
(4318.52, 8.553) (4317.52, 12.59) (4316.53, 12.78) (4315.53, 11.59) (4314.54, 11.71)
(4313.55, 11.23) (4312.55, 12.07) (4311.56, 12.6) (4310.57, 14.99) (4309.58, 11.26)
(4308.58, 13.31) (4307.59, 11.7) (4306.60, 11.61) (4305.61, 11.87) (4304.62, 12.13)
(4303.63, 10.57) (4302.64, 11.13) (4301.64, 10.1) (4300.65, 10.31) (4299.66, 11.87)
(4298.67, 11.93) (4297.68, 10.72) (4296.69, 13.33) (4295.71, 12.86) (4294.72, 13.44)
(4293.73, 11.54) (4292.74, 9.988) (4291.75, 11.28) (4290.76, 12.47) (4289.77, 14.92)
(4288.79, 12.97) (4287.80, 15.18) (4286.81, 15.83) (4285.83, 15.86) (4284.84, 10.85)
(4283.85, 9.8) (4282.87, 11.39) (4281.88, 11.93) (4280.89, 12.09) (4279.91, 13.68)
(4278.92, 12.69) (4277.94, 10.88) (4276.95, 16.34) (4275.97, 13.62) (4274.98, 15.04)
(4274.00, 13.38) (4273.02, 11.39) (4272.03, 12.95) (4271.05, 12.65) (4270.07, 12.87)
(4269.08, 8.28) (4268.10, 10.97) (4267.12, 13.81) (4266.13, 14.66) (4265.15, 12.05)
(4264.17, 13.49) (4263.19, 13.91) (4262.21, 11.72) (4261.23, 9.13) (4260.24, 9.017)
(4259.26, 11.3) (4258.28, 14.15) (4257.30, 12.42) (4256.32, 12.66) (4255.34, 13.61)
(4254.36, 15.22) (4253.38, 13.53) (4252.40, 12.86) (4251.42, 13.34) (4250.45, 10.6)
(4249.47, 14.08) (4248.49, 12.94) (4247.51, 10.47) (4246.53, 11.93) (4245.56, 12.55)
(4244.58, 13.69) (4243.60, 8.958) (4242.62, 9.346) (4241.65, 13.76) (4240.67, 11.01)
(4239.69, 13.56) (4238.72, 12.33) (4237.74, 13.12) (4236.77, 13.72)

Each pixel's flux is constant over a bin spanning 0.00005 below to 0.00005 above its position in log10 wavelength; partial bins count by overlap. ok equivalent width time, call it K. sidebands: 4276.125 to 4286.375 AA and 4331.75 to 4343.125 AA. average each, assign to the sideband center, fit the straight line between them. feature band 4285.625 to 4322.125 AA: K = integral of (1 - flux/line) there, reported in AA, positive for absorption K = 9.2 AA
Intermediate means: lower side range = 12.6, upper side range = 22.2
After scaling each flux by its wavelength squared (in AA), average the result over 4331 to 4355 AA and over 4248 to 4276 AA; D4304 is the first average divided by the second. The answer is 1.3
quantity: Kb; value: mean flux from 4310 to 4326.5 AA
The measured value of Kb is 11.5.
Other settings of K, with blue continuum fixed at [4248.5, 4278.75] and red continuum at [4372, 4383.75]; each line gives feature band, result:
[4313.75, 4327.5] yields 1.0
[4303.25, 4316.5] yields 0.0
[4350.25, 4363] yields -0.6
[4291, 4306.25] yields 0.8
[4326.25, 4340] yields -1.1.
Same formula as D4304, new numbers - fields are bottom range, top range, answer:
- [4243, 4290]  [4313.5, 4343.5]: 1.23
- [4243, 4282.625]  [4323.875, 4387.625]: 1.10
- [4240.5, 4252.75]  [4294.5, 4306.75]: 1.00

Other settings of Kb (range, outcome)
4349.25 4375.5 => 11.8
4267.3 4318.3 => 12.3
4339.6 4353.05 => 18.9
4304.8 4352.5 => 13.7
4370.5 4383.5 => 10.9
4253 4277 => 12.7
